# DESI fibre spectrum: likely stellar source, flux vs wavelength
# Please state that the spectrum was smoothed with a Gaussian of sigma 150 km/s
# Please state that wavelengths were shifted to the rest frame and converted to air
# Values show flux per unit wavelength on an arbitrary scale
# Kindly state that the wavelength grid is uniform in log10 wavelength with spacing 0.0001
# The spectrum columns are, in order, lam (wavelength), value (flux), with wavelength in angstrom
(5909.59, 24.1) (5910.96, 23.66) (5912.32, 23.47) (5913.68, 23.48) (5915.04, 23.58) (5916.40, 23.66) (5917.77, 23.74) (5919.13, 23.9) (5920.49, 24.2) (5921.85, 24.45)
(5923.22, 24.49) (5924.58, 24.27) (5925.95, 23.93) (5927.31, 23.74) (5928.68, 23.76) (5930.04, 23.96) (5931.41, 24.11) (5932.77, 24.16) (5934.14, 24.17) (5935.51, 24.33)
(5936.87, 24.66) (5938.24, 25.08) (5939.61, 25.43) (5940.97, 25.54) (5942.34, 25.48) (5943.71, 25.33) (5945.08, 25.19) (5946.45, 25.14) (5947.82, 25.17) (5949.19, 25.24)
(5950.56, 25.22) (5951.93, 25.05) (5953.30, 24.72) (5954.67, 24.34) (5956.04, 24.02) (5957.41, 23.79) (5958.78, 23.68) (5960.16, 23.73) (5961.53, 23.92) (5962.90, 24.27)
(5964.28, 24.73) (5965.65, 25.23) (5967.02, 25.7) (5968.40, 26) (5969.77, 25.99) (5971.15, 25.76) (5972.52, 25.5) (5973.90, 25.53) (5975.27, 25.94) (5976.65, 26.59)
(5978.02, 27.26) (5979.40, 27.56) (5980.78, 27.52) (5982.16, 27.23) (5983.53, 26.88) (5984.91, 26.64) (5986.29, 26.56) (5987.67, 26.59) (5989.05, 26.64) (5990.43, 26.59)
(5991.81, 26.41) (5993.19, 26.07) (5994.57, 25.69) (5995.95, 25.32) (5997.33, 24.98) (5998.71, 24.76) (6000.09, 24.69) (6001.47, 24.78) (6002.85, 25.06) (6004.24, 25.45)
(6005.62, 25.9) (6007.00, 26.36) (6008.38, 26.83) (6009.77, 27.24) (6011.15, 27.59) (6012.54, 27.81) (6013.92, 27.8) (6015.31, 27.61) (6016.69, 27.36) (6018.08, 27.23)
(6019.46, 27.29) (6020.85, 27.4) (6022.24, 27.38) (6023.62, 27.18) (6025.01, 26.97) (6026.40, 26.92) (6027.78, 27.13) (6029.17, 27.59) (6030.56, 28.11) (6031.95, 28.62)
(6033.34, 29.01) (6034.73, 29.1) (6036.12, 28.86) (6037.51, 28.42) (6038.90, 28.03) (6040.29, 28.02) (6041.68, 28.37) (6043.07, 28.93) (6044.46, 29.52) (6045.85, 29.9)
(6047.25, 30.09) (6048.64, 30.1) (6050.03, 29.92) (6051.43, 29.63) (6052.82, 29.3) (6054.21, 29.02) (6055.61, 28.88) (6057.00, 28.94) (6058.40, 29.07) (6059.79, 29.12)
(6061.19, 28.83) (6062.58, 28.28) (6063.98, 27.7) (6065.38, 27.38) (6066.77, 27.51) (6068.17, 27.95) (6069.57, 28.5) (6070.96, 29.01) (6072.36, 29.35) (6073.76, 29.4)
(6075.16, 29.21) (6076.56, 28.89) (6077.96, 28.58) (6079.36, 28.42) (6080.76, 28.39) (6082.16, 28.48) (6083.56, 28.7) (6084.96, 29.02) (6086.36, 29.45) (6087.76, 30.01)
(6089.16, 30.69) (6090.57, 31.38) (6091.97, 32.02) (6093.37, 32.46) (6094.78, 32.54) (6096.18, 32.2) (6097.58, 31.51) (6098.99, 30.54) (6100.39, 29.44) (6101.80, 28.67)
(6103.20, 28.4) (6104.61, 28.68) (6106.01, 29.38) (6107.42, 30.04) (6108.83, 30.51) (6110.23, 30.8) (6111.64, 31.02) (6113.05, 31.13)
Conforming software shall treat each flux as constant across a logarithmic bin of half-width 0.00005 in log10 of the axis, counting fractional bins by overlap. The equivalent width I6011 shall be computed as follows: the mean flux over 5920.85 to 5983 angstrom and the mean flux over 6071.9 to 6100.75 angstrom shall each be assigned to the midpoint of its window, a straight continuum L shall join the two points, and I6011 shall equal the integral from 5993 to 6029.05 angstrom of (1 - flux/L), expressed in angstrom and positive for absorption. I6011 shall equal 1.0 angstrom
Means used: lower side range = 25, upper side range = 30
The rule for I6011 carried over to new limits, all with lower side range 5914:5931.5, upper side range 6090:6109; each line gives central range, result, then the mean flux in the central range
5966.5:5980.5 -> -0.20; 26.2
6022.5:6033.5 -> 0.11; 27.6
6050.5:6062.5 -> -0.05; 29.1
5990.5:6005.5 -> 0.77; 25.4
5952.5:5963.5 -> 0.53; 24.1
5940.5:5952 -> -0.20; 25.3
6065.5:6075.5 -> 0.29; 28.6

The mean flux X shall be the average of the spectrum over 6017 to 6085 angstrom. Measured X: 28.5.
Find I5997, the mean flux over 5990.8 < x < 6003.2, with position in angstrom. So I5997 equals 25.4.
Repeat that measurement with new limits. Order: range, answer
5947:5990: 25.6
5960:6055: 27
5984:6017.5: 26.3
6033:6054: 29.2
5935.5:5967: 24.8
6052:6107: 29.4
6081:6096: 30.5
